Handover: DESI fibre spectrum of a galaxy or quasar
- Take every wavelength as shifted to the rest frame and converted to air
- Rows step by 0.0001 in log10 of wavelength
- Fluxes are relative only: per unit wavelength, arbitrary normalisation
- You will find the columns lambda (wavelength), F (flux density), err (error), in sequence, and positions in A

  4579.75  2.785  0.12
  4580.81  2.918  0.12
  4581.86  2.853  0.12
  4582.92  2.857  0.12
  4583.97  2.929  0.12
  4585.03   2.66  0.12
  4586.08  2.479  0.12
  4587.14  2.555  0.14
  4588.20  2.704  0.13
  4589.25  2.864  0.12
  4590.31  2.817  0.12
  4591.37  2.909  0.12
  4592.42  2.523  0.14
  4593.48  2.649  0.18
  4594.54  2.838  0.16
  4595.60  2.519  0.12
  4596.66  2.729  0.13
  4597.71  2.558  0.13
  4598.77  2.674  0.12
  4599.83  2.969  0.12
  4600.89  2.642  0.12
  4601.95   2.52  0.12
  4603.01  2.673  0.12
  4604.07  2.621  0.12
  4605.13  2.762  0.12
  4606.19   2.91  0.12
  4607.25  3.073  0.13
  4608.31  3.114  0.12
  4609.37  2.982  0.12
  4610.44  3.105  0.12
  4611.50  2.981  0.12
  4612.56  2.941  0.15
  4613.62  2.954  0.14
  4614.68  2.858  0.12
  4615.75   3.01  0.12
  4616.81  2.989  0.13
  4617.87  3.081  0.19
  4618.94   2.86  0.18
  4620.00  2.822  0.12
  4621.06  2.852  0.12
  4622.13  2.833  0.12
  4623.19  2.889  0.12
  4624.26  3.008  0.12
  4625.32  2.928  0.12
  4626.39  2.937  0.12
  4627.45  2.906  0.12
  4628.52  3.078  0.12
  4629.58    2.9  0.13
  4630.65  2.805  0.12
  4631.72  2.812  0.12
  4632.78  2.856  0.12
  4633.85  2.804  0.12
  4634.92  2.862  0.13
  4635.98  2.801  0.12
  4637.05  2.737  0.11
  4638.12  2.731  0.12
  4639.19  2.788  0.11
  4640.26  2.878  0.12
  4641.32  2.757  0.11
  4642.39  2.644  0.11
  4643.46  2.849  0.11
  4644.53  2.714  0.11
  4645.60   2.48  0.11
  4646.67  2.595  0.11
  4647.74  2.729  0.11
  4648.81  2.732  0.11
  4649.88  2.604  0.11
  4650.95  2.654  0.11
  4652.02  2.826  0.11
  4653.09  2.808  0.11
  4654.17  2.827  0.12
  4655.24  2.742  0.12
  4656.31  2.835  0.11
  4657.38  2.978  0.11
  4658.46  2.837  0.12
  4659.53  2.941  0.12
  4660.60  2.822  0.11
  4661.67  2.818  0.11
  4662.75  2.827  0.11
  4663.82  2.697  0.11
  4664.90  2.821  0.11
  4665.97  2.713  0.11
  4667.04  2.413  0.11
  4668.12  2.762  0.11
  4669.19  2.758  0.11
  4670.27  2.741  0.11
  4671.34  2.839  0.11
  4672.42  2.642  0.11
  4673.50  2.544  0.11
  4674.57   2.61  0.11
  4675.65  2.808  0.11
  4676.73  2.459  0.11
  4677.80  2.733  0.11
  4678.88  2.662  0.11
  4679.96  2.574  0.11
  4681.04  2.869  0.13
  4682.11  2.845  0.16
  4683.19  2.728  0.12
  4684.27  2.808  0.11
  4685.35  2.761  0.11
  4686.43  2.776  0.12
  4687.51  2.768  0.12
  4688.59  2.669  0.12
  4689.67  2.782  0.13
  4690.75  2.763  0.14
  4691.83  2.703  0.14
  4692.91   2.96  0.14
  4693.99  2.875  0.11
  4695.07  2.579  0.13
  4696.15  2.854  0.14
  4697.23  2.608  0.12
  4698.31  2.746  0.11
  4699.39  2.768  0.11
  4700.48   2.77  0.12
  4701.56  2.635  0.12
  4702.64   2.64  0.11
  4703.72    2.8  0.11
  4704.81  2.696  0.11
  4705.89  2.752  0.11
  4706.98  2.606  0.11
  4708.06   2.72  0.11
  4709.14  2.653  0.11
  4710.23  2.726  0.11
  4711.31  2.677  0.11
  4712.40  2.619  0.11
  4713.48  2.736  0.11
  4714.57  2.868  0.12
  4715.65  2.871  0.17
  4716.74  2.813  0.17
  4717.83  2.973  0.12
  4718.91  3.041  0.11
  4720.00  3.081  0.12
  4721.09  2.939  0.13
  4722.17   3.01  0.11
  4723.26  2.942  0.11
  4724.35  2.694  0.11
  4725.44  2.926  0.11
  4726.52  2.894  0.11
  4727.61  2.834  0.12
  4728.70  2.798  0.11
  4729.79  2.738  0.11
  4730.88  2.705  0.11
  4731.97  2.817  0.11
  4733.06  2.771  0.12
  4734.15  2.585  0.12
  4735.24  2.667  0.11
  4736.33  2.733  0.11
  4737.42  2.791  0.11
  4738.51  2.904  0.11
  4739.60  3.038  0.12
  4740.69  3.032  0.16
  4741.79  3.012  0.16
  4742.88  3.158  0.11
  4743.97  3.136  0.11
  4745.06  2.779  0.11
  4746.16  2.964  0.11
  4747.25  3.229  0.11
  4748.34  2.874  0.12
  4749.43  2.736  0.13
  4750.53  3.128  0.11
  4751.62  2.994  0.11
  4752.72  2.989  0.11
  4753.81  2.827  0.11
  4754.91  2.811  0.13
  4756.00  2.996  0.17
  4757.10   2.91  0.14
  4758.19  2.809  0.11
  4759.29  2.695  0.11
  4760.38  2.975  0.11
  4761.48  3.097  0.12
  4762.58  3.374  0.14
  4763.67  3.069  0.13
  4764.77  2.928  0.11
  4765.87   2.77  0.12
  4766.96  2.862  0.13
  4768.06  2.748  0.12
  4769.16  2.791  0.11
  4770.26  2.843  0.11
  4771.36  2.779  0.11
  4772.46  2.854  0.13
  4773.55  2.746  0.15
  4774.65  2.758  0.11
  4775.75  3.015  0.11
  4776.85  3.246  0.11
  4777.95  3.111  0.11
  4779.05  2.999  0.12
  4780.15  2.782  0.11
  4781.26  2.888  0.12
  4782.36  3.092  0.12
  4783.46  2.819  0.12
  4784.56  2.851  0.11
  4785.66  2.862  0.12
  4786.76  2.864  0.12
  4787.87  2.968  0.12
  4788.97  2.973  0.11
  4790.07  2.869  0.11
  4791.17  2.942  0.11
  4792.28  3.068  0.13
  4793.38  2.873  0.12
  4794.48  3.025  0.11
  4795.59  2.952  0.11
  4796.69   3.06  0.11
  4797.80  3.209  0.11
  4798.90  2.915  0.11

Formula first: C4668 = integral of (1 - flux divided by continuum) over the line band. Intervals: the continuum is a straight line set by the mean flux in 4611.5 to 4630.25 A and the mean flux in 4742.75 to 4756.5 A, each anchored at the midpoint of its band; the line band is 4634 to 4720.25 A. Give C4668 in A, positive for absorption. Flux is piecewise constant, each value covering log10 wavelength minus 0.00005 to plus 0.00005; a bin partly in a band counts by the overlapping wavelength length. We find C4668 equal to 5.8 A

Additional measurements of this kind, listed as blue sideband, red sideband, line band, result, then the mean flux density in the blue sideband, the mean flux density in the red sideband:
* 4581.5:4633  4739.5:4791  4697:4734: 1.45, 2.83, 2.94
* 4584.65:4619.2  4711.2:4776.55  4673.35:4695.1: 0.91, 2.8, 2.89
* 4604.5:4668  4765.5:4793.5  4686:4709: 1.04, 2.84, 2.9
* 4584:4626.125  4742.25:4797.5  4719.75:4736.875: 0.54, 2.82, 2.94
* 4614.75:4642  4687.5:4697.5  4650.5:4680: 0.71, 2.88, 2.76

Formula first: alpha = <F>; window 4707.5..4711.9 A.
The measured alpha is 2.69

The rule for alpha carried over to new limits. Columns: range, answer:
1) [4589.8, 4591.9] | 2.87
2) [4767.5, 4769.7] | 2.76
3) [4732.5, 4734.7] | 2.68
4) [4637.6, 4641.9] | 2.79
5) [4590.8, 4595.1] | 2.73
